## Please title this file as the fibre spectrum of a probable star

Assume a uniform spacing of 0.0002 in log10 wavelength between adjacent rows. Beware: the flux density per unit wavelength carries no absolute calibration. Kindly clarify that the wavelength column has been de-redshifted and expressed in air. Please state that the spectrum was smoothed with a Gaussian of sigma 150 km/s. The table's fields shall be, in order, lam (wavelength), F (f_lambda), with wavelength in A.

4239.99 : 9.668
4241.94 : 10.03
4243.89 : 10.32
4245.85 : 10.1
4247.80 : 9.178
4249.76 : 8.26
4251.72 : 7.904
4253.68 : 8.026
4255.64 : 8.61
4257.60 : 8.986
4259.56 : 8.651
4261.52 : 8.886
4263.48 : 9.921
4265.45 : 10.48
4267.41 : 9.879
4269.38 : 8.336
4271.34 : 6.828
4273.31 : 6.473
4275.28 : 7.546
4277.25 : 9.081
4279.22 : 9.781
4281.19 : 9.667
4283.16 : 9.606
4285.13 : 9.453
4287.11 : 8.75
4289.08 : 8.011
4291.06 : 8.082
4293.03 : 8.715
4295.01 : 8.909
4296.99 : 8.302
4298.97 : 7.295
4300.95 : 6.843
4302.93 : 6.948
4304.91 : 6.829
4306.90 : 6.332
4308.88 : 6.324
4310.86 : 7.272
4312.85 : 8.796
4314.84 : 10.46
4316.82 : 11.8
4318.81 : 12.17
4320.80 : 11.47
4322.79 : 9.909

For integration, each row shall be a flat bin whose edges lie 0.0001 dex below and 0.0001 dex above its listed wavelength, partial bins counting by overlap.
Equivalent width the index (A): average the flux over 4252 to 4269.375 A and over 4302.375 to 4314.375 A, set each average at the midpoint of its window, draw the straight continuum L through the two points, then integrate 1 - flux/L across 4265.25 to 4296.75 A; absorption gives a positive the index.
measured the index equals -1.49 A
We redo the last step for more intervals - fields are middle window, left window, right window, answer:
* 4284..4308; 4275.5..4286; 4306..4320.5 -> 3.6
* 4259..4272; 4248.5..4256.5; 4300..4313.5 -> -1.9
